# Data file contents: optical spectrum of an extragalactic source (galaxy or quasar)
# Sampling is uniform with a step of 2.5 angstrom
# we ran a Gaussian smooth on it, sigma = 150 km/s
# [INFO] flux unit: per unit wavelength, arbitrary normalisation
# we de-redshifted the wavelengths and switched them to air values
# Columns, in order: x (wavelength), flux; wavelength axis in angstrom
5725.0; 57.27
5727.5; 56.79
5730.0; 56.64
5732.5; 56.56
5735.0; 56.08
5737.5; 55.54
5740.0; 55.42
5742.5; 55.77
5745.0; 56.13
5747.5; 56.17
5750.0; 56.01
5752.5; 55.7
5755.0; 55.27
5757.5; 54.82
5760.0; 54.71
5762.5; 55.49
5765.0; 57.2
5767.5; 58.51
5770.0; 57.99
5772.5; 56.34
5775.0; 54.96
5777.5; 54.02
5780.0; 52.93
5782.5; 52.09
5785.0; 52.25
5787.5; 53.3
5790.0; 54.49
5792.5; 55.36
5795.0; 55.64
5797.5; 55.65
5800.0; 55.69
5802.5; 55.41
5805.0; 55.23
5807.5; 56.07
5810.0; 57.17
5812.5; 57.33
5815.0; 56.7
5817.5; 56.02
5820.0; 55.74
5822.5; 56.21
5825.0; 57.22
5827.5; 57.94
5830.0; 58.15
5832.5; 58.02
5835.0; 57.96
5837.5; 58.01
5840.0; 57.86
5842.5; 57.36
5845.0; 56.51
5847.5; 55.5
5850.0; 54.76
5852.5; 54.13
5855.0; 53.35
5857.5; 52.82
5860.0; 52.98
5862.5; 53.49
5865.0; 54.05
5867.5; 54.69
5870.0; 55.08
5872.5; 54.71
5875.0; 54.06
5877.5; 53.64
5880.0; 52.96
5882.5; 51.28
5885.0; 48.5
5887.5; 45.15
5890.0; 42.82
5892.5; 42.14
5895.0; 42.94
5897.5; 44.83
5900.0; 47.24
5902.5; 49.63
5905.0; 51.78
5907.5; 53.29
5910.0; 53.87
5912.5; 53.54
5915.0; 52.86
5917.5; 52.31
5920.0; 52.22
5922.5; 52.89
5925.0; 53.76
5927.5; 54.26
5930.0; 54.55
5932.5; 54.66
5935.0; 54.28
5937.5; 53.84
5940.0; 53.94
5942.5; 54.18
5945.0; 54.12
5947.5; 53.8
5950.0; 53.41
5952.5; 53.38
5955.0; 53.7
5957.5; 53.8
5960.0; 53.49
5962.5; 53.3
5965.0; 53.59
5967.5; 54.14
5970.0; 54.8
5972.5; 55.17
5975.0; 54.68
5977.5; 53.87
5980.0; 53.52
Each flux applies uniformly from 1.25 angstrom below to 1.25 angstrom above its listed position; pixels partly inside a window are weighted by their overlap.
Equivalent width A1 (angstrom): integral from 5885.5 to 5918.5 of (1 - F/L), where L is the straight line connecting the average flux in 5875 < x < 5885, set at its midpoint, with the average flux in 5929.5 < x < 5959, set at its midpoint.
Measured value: 2.66 angstrom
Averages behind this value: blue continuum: 52.3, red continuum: 54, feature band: 48.6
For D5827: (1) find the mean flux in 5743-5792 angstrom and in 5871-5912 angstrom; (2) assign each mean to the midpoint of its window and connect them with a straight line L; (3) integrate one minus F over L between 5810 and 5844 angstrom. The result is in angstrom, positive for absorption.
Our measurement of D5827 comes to -3.1 angstrom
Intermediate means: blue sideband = 55.2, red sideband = 49.4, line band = 57.3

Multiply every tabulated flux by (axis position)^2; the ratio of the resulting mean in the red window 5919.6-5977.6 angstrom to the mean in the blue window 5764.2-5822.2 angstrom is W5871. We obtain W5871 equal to 1.02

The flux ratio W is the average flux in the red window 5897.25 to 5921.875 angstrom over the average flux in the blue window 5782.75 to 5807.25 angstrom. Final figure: 0.9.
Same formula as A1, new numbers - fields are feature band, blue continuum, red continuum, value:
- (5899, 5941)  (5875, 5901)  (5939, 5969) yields -2.0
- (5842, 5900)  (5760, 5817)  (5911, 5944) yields 3.1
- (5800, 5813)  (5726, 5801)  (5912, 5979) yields -0.3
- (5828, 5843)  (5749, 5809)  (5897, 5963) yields -1.0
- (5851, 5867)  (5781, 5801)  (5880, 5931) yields -0.6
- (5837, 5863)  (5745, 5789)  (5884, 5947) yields -1.1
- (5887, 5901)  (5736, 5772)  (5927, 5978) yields 2.7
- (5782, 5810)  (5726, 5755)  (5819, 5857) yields 0.7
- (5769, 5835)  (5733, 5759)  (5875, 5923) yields -2.7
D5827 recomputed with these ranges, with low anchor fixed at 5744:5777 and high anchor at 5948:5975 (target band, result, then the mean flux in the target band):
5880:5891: 1.4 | 47.7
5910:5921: 0.3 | 52.9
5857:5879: 0.4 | 54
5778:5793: 0.7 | 53.3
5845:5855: 0.0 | 54.8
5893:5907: 1.9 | 47.3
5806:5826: -0.4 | 56.5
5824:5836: -0.6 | 57.9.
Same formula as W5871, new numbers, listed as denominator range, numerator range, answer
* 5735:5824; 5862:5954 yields 0.98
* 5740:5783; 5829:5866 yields 1.03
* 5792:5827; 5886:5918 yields 0.89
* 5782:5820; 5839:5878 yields 1.01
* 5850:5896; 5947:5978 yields 1.09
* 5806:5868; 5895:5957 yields 0.97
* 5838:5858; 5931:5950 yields 1.01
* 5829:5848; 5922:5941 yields 0.97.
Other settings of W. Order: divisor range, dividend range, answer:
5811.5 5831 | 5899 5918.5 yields 0.91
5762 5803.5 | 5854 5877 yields 0.98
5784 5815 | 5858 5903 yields 0.90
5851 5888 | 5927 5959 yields 1.02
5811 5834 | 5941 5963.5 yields 0.94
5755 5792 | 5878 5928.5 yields 0.91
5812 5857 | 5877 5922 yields 0.88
